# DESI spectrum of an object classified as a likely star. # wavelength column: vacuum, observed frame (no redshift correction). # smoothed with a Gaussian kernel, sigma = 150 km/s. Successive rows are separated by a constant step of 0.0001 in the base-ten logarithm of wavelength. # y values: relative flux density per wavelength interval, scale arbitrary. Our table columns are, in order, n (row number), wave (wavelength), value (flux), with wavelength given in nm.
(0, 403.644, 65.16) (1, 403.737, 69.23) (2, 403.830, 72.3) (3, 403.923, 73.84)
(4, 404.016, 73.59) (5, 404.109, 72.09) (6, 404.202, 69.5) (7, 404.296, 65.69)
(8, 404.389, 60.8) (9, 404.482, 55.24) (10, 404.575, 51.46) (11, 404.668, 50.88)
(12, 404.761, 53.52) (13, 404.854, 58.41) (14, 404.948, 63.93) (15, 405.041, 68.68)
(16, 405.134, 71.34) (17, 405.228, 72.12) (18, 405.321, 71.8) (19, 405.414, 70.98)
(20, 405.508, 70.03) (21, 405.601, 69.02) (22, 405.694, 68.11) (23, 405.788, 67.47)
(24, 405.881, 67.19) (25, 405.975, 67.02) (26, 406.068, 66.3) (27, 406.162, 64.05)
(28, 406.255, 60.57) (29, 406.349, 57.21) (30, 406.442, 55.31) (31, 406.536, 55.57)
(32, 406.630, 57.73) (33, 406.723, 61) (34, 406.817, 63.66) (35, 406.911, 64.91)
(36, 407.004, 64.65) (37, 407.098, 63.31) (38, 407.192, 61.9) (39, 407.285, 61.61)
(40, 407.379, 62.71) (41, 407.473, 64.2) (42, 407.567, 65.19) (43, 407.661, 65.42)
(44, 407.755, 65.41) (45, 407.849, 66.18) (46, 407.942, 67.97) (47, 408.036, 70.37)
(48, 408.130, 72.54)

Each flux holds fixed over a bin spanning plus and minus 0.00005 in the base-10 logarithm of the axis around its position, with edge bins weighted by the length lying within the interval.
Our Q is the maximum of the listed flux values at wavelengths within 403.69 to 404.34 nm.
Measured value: 73.84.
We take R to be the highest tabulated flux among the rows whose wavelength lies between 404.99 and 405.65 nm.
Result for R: 72.12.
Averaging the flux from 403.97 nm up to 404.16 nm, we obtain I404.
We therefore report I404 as 72.8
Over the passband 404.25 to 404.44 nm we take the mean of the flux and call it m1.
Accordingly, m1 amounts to 63.1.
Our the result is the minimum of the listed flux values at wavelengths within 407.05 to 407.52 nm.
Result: 61.61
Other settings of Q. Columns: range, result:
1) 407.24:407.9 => 66.18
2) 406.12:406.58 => 64.05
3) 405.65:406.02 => 68.11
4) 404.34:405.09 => 68.68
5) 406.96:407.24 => 64.65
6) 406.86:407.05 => 64.91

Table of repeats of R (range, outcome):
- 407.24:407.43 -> 62.71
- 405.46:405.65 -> 70.03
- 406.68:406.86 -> 63.66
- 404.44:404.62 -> 55.24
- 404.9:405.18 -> 71.34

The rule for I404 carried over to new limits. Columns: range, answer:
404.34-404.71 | 54.8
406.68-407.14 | 63.5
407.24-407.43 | 62.1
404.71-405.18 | 63.1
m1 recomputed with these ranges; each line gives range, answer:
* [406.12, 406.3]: 62.5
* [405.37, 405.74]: 69.6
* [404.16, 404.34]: 67.2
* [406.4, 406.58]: 55.3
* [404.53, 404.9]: 53.7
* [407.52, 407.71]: 65.2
